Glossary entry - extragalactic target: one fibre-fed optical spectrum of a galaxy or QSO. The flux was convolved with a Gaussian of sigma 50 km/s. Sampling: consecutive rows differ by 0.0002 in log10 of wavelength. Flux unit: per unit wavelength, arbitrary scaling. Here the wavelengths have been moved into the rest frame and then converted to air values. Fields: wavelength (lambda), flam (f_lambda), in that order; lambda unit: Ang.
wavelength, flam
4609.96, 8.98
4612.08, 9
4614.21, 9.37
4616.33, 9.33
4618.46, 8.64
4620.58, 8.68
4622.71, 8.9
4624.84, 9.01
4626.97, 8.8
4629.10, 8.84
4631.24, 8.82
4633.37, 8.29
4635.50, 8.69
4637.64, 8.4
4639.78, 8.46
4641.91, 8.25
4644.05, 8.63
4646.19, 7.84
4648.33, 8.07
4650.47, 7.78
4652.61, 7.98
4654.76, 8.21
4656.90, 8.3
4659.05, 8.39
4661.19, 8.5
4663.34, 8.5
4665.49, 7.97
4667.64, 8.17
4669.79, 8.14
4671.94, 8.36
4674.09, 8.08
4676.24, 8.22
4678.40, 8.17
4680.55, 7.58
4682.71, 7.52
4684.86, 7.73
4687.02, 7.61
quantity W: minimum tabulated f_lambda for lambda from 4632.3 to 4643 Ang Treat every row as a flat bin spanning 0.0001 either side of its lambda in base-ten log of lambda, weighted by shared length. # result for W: 8.25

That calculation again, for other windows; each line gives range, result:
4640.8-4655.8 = 7.78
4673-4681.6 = 7.58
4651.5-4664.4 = 7.98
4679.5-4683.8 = 7.52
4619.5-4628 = 8.68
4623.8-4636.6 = 8.29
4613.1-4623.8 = 8.64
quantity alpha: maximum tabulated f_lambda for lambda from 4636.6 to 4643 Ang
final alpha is 8.46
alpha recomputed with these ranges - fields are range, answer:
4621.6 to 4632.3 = 9.01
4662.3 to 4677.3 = 8.5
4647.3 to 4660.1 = 8.39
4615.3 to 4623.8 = 9.33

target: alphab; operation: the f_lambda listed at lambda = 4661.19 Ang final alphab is 8.5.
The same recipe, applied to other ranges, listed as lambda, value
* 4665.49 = 7.97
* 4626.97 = 8.8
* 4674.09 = 8.08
